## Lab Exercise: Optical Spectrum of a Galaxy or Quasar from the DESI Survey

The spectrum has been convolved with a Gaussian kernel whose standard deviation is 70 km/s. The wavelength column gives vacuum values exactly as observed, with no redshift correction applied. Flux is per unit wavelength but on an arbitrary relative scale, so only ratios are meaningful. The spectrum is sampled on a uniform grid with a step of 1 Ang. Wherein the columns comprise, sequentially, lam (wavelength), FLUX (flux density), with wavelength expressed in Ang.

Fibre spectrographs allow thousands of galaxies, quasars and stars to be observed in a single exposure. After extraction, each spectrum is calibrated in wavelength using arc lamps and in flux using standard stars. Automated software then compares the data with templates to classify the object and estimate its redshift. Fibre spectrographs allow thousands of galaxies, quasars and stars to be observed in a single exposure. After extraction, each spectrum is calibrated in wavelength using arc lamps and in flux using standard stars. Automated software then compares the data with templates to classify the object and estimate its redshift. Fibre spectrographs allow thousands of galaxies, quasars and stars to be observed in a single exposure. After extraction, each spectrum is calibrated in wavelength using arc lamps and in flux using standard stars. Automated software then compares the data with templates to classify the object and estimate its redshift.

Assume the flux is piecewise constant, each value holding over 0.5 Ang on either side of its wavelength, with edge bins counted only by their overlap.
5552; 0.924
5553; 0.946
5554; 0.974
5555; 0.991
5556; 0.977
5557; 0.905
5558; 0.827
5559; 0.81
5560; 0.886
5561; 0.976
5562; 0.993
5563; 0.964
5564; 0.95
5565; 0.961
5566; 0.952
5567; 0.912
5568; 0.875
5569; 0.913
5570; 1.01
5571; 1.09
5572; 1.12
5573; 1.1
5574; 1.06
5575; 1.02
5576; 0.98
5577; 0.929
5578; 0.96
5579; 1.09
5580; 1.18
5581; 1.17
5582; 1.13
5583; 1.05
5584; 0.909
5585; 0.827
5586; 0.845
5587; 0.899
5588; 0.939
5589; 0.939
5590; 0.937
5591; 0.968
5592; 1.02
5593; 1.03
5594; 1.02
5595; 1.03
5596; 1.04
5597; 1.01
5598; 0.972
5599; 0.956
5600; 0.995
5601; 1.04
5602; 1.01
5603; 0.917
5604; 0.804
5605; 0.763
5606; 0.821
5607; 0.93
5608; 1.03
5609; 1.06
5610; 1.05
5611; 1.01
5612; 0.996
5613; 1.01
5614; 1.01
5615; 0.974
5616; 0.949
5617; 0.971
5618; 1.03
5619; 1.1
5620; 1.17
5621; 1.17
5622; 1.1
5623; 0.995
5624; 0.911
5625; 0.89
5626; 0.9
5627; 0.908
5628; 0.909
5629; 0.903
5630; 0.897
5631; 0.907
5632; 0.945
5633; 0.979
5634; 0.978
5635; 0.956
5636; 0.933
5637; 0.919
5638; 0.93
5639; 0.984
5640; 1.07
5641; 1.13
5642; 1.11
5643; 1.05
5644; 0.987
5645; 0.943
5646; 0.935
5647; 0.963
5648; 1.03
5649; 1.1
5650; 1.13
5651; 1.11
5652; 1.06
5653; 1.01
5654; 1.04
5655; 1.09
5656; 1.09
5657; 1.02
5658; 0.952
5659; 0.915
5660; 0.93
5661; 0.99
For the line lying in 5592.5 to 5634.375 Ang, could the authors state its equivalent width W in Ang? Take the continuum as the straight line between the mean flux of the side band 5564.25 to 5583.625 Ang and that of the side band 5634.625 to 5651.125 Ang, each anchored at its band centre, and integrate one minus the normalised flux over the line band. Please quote 1.7 Ang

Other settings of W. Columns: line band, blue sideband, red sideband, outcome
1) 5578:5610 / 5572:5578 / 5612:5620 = 1.25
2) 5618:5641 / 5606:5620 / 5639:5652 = 1.05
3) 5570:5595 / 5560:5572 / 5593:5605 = -1.00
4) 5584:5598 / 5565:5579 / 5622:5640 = 0.25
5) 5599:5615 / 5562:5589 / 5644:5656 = 0.77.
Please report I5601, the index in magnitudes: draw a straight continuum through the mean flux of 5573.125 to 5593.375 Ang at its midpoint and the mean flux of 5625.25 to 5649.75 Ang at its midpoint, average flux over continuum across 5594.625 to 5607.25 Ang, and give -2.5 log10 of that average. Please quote 0.05 mag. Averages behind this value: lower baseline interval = 0.996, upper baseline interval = 0.974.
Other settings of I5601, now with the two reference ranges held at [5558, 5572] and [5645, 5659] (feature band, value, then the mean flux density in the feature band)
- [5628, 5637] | 0.09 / 0.935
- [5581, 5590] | 0.01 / 0.955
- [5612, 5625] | -0.03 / 1.03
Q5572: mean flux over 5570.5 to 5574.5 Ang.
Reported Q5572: 1.09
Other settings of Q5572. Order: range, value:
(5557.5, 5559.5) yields 0.819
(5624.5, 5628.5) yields 0.902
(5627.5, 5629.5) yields 0.906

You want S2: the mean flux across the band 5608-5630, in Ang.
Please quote 0.999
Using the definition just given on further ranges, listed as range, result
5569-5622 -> 1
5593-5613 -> 0.974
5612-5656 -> 1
